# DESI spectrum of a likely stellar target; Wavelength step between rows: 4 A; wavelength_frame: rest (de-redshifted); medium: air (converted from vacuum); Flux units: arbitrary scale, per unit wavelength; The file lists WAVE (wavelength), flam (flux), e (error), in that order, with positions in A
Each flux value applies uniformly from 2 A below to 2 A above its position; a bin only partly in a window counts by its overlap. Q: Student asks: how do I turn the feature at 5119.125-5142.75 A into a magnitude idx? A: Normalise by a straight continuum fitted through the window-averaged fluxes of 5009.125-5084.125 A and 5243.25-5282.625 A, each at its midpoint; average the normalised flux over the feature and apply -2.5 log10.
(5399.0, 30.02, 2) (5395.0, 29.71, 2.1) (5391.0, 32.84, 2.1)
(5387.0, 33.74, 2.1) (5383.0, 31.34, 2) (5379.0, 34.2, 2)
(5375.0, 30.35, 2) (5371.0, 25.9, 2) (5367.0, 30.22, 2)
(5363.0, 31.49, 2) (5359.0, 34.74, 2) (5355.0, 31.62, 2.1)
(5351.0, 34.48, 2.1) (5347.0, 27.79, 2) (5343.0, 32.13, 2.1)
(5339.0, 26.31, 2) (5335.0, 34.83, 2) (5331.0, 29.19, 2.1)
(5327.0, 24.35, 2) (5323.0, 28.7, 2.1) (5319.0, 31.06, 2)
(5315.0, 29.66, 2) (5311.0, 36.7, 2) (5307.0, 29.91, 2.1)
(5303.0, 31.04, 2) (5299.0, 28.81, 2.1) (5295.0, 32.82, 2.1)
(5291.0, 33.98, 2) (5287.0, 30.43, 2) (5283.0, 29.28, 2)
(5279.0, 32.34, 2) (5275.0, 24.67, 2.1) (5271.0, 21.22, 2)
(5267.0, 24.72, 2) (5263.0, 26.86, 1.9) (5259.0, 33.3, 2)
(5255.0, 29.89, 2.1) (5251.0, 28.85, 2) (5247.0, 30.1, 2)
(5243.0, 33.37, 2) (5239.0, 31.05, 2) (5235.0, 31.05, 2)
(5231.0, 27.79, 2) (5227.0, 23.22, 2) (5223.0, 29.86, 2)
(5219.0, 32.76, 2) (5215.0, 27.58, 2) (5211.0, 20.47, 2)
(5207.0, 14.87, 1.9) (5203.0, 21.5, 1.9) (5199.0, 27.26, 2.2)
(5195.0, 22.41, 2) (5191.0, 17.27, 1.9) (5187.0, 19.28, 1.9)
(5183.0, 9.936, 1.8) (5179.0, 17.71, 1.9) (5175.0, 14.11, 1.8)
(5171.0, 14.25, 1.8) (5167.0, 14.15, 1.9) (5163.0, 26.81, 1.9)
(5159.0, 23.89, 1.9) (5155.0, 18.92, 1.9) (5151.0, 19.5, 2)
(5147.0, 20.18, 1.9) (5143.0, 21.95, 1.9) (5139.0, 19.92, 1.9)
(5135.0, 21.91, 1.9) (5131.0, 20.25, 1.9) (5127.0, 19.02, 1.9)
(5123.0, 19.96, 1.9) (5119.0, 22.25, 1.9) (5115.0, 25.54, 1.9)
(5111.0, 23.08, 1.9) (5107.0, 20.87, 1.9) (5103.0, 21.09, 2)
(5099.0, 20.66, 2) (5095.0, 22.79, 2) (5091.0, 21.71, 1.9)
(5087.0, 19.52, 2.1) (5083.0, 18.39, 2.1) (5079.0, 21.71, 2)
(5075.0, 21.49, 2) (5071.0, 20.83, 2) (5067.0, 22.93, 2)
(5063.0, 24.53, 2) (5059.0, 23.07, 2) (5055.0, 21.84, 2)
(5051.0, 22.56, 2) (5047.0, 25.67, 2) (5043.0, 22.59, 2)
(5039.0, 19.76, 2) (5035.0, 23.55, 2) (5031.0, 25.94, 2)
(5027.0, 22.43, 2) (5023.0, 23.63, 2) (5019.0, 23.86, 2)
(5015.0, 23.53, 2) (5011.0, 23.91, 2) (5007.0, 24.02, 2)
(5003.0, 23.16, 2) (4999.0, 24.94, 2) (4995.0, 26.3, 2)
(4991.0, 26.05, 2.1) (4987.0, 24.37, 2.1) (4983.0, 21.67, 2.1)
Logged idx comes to 0.21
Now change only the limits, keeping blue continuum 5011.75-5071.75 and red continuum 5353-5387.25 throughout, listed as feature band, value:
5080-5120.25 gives 0.14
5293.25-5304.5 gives -0.04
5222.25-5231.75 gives 0.05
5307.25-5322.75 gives -0.06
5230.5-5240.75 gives -0.08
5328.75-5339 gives -0.01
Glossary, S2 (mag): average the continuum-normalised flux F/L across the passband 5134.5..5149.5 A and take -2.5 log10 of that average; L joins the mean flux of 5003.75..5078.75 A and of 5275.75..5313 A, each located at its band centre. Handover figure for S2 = 0.257 mag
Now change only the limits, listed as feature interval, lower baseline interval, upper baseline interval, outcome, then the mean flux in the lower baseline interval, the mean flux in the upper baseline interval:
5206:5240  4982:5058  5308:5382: 0.06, 23.7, 30.8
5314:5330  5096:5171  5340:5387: 0.04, 20.9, 31.3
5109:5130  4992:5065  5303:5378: 0.17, 23.7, 30.6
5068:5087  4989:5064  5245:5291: 0.20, 23.7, 28.6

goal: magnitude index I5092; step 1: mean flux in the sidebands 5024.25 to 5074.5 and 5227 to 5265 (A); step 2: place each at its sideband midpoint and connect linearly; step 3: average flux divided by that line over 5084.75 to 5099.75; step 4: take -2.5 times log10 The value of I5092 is 0.16 mag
